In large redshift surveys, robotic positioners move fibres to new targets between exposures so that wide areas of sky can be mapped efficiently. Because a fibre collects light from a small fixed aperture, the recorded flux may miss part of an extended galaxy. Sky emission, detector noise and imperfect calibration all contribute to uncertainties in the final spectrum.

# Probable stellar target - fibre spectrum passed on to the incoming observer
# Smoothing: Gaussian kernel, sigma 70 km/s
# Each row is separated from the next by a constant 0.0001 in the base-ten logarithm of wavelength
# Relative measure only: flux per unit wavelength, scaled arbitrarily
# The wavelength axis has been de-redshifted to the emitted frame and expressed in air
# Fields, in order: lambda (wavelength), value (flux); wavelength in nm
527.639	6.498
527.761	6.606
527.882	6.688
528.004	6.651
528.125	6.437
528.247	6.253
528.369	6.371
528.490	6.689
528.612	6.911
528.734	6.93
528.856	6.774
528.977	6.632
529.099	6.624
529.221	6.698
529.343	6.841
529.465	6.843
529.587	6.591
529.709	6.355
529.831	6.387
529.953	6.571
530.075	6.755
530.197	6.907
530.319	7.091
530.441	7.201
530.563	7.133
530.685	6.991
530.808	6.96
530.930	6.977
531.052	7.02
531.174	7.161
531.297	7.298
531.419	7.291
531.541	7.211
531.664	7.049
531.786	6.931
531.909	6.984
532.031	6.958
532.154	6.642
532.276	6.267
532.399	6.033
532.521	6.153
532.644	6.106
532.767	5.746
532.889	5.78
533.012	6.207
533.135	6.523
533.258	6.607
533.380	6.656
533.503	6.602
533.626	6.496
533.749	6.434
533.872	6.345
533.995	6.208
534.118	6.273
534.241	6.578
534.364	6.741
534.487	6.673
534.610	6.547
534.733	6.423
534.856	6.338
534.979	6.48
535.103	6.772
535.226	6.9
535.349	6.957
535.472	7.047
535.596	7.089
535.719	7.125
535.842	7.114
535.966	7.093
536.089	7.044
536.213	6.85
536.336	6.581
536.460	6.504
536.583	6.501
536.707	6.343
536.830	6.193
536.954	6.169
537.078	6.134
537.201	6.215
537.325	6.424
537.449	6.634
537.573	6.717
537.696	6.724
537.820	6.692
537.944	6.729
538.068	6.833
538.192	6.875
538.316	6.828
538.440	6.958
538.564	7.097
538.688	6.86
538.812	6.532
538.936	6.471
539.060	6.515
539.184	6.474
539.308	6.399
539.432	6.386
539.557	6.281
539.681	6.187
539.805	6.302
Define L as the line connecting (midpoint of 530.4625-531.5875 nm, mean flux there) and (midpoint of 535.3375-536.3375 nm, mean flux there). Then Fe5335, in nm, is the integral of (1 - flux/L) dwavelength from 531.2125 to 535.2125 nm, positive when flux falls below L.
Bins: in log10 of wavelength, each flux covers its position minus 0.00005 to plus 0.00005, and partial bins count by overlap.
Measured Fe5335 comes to 0.30 nm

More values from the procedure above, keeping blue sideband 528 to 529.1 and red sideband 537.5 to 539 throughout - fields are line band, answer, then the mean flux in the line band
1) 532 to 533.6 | 0.09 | 6.32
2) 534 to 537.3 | 0.05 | 6.63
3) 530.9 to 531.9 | -0.07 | 7.11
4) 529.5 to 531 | -0.04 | 6.83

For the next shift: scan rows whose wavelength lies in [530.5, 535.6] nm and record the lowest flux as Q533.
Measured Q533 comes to 5.746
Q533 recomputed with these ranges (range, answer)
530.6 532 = 6.931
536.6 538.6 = 6.134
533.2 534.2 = 6.208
